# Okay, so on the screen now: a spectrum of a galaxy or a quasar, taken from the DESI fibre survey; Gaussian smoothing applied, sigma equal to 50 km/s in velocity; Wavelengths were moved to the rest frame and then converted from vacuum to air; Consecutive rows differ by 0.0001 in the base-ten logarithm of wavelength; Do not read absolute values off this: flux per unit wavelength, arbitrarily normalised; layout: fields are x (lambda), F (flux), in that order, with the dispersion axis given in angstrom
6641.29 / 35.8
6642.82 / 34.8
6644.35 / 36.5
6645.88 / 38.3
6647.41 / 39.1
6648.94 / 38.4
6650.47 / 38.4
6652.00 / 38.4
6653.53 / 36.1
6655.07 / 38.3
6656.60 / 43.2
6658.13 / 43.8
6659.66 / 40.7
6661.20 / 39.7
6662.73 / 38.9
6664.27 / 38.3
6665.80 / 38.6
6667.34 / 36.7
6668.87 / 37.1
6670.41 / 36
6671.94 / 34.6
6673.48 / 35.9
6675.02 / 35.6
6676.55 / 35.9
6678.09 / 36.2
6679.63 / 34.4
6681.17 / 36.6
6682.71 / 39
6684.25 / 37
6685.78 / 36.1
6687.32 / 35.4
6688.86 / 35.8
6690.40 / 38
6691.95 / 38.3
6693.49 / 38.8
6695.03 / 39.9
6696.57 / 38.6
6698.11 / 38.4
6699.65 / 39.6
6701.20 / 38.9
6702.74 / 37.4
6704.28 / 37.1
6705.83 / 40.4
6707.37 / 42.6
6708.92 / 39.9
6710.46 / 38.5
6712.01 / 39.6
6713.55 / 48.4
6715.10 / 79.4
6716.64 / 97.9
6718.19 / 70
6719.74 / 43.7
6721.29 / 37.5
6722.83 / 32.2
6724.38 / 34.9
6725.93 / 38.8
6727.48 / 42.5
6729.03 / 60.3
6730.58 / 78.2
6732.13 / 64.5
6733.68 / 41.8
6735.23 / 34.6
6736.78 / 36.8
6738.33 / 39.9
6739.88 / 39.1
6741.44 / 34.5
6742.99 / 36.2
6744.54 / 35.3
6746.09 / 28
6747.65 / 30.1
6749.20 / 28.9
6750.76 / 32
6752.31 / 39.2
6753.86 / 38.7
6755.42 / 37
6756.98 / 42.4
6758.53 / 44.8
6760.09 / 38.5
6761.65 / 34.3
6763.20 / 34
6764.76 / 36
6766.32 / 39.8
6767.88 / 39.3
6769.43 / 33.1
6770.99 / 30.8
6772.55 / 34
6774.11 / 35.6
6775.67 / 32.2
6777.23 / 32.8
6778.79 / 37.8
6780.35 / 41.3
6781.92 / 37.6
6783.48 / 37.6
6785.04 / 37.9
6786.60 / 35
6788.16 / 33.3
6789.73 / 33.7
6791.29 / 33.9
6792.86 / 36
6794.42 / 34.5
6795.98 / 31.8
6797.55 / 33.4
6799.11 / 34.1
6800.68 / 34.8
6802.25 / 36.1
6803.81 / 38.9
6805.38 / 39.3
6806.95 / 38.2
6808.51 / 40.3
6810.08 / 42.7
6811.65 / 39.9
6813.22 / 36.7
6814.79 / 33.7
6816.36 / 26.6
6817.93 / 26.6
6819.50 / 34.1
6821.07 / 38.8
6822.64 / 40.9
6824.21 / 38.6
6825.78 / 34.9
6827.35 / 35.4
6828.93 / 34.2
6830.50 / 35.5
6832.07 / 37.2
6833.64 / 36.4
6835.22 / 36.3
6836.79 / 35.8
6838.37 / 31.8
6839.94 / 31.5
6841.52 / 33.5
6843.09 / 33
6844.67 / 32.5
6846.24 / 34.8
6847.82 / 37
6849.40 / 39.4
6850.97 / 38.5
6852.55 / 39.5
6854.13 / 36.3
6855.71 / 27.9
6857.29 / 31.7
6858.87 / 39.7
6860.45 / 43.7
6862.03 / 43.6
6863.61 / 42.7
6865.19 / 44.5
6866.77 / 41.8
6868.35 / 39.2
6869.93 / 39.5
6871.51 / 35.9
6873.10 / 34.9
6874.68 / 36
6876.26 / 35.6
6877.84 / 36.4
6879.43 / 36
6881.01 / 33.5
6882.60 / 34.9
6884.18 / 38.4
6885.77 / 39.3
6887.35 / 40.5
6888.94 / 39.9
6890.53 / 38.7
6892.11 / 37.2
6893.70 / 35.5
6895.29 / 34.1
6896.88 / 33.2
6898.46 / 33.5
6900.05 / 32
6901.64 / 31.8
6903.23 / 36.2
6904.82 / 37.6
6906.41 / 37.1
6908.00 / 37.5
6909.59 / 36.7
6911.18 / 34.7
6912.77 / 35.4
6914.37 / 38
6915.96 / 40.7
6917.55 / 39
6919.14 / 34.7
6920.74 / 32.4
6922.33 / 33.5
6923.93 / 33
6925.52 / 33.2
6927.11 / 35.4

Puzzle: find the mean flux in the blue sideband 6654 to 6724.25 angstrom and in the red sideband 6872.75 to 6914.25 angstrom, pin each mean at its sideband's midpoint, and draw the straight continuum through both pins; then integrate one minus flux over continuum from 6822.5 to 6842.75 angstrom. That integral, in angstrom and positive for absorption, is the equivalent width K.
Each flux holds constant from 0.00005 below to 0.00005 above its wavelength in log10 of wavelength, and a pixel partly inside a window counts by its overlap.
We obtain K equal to 1.2 angstrom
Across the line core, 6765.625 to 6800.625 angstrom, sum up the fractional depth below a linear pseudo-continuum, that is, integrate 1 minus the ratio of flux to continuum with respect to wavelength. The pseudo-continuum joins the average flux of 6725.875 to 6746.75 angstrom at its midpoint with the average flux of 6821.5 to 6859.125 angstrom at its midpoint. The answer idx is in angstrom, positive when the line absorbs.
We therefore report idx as 4.2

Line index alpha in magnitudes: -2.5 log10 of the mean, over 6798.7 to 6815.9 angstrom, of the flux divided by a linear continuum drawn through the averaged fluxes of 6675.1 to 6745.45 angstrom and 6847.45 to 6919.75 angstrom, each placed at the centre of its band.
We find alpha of 0.061 mag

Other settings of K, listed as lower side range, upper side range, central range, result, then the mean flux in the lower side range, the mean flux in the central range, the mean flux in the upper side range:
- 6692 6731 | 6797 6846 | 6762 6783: 2.4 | 46.5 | 35.7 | 35.5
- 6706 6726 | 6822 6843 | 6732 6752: 4.4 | 49.6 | 36.2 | 35.4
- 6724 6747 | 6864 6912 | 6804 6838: 2.8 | 43.1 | 36.3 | 36.8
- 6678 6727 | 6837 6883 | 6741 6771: 3.5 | 42.6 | 35.8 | 36.7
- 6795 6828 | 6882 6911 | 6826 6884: -0.6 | 36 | 36.6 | 36.3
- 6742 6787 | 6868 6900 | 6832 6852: 0.6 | 35.9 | 35.2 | 36.5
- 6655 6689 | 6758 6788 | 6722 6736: -4.0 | 37.6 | 47.5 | 36.3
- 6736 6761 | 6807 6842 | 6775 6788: -0.1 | 36.3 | 36.4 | 35.6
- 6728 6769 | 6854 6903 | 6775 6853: 5.7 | 40.1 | 35.7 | 37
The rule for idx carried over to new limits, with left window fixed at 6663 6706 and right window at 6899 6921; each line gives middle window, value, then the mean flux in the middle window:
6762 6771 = 0.2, 35.9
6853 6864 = -0.5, 37.8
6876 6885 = 0.1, 35.8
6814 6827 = 0.8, 34.3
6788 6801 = 1.0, 33.9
